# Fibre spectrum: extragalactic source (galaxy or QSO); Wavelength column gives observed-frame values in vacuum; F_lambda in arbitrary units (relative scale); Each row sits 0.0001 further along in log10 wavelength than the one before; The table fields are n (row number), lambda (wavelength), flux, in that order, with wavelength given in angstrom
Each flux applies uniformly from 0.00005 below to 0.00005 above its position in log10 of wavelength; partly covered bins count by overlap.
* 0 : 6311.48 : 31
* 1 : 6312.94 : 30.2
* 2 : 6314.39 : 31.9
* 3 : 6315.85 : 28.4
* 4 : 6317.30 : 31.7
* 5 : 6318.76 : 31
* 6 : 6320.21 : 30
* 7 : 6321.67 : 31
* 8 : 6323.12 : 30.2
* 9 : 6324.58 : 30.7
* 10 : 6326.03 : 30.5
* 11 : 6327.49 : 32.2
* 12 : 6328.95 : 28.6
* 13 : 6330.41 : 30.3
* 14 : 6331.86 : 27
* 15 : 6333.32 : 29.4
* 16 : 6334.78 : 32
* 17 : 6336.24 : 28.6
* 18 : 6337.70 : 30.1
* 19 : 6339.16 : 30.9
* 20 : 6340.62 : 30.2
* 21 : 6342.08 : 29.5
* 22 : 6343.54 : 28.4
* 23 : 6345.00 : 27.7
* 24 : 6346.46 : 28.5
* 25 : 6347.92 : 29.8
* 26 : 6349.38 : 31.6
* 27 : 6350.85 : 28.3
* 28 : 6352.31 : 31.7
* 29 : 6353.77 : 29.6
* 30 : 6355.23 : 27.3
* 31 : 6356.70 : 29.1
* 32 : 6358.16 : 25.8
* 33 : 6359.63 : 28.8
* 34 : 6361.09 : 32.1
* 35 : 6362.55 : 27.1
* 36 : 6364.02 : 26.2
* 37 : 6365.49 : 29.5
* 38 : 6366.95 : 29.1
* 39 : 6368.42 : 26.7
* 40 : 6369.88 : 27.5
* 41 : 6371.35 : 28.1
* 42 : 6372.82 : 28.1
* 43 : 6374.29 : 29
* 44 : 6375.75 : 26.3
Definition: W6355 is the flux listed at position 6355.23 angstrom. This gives 27.3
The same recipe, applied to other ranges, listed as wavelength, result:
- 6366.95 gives 29.1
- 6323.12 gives 30.2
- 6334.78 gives 32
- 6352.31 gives 31.7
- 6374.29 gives 29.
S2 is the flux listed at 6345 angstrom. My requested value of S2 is 27.7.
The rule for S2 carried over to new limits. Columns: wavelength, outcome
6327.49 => 32.2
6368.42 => 26.7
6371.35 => 28.1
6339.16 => 30.9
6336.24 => 28.6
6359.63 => 28.8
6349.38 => 31.6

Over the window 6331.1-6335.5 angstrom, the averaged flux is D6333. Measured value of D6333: 29.5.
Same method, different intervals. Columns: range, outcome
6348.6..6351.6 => 29.9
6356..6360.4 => 27.9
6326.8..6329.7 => 30.3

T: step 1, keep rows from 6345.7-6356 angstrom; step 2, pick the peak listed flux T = 31.7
